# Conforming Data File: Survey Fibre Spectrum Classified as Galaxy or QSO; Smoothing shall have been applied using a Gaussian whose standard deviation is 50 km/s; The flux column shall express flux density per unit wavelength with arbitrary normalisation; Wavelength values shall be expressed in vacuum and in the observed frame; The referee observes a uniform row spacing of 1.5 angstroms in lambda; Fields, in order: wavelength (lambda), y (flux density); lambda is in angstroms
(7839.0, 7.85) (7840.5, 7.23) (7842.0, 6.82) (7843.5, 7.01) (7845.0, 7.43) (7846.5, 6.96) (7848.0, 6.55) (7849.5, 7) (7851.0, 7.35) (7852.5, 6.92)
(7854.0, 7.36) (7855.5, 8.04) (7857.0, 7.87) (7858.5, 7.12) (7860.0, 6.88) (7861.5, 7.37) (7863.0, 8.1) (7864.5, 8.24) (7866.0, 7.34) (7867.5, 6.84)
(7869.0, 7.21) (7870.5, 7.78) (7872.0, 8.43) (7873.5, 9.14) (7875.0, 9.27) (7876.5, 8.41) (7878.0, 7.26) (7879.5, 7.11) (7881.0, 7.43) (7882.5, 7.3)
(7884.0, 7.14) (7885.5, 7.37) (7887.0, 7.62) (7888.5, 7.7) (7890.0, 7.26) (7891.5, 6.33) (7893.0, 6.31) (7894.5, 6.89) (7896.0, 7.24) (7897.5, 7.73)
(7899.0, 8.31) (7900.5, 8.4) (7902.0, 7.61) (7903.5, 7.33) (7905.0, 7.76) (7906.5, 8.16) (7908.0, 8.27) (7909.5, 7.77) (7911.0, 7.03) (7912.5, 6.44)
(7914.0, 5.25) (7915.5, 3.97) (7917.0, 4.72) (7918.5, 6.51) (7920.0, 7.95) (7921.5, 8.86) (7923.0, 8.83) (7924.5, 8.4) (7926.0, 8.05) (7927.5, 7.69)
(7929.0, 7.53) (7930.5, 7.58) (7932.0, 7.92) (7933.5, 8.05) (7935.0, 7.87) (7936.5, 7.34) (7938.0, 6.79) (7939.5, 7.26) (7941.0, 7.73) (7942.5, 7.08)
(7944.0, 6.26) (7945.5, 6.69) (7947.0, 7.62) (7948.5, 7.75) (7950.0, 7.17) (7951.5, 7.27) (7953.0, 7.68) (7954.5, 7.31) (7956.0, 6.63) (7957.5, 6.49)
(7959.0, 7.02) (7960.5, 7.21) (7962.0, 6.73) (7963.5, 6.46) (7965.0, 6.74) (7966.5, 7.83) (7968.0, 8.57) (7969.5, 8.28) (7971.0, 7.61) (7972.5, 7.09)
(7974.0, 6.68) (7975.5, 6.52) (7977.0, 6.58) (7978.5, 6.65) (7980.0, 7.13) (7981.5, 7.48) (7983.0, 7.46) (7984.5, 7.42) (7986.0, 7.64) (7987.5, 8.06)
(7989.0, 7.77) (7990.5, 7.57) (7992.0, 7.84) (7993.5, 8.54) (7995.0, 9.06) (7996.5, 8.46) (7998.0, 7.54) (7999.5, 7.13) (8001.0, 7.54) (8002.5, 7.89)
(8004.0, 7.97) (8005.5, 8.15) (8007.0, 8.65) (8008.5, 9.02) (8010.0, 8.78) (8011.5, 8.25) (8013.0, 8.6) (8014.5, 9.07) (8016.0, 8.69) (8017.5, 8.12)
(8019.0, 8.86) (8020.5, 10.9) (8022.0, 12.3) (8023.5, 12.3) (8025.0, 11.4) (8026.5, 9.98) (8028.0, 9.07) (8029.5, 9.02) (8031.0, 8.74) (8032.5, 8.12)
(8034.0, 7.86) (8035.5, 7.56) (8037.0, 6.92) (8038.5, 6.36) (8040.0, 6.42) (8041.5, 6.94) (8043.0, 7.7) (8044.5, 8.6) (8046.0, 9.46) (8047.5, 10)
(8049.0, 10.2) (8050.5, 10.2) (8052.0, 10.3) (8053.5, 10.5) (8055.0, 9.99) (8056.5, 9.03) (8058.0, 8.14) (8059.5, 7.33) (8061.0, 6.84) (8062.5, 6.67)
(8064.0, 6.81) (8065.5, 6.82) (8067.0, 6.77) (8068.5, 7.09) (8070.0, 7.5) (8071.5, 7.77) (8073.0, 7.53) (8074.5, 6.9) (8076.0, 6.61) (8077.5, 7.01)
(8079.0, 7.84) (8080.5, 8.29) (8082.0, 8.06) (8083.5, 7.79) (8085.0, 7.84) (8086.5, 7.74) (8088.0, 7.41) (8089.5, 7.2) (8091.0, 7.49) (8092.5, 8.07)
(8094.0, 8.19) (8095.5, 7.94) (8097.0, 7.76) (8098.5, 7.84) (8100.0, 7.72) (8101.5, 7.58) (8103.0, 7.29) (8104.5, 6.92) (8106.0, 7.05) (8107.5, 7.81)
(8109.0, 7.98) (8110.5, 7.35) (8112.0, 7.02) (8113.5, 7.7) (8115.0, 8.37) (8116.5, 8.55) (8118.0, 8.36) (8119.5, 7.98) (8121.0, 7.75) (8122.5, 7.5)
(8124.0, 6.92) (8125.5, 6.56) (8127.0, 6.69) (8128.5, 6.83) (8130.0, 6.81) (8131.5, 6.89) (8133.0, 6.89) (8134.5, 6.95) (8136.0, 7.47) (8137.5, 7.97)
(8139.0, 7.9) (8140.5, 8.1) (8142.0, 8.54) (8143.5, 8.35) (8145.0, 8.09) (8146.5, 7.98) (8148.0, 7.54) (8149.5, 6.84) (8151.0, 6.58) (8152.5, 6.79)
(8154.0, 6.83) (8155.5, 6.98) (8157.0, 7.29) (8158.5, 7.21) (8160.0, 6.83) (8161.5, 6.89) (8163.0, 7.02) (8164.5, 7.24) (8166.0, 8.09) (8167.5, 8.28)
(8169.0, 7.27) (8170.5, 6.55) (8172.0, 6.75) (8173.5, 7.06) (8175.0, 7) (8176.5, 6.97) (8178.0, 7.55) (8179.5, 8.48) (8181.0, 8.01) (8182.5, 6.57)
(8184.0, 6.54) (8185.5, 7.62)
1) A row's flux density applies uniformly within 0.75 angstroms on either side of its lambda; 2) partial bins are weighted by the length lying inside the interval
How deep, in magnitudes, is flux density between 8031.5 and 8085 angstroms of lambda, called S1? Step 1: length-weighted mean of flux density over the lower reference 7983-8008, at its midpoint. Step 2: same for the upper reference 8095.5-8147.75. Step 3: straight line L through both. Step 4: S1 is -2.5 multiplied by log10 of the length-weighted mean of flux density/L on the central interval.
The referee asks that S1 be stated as -0.02 mag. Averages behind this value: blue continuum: 7.95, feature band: 7.94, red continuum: 7.58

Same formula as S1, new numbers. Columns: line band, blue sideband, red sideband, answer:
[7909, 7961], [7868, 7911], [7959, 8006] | 0.06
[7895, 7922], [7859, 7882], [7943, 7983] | 0.05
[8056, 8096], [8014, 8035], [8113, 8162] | 0.15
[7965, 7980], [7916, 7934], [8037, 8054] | 0.11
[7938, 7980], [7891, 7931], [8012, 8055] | 0.12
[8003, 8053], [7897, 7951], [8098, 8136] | -0.20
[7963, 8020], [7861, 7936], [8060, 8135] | -0.05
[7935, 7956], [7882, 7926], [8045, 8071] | 0.05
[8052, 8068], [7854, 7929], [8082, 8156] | -0.07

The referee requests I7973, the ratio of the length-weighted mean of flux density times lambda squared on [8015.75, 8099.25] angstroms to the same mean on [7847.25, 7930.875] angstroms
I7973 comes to 1.2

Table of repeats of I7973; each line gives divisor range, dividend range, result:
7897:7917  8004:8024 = 1.34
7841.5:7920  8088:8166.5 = 1.09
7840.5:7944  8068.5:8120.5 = 1.09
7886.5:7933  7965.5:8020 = 1.10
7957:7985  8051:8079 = 1.11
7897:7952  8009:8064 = 1.23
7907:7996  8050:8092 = 1.10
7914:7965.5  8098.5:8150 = 1.10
